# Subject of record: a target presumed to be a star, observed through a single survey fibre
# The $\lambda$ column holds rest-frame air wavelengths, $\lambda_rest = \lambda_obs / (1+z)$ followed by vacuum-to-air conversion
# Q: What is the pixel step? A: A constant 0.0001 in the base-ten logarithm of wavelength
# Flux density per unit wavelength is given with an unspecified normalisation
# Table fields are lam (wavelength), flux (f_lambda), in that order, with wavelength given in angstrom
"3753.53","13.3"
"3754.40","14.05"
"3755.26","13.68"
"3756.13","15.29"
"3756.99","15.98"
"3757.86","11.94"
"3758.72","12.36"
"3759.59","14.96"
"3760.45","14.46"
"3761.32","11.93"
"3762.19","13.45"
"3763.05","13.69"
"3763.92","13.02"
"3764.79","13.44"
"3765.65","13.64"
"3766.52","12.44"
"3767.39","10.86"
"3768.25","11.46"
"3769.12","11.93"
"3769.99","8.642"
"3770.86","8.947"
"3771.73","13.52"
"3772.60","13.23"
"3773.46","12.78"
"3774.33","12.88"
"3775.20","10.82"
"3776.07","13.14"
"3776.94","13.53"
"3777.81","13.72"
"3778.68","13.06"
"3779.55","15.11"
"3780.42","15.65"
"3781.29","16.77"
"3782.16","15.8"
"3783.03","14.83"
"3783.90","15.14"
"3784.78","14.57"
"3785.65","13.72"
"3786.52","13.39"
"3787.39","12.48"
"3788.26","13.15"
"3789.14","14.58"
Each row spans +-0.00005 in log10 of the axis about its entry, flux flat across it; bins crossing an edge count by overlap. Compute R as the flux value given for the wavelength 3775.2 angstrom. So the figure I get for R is 10.82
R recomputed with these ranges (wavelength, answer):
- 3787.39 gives 12.48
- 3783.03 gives 14.83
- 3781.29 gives 16.77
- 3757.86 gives 11.94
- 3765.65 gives 13.64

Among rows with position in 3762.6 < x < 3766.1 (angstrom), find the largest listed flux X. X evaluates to 13.69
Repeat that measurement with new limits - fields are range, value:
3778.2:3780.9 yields 15.65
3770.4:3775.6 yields 13.52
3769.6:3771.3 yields 8.947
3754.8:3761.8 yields 15.98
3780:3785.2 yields 16.77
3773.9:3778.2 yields 13.72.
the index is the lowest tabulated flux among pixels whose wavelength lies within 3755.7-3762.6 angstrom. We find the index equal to 11.93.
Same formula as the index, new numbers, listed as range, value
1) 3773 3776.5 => 10.82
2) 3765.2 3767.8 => 10.86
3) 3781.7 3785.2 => 14.57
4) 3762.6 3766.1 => 13.02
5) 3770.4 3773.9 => 8.947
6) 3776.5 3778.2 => 13.53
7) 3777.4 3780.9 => 13.06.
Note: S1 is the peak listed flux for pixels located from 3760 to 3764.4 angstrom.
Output 14.46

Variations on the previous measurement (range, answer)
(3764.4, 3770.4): 13.64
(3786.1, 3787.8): 13.39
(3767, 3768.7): 11.46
